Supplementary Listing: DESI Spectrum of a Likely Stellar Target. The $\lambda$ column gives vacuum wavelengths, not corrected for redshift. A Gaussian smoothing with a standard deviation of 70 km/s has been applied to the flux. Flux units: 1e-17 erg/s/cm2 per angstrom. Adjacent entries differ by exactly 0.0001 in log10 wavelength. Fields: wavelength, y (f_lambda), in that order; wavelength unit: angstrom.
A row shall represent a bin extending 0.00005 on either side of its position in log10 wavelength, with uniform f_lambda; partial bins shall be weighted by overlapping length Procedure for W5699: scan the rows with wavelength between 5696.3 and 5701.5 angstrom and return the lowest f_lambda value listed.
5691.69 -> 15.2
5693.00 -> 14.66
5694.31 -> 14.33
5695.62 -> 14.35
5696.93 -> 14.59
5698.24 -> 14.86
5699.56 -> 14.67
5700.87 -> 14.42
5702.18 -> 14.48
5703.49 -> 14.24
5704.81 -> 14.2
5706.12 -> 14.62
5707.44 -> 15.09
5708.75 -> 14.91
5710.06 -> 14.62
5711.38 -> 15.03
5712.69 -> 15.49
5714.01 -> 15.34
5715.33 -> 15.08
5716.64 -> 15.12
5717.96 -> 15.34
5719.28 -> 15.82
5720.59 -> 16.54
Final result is 14.42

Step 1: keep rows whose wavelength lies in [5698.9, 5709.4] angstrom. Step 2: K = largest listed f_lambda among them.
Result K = 15.09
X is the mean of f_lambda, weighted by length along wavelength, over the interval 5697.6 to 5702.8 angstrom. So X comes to 14.6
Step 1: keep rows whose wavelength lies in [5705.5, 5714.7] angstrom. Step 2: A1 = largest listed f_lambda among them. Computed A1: 15.49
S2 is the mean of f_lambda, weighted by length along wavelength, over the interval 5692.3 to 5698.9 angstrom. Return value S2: 14.6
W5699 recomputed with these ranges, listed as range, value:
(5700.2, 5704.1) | 14.24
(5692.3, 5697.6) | 14.33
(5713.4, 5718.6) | 15.08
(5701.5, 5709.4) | 14.2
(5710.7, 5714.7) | 15.03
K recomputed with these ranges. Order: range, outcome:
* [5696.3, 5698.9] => 14.86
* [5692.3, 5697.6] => 14.66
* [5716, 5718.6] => 15.34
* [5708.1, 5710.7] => 14.91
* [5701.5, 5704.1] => 14.48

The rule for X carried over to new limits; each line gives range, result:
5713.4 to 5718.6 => 15.2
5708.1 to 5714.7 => 15.1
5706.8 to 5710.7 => 14.9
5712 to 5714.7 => 15.4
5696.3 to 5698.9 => 14.7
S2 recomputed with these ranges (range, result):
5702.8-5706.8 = 14.3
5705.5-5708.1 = 14.8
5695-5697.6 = 14.5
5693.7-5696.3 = 14.4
